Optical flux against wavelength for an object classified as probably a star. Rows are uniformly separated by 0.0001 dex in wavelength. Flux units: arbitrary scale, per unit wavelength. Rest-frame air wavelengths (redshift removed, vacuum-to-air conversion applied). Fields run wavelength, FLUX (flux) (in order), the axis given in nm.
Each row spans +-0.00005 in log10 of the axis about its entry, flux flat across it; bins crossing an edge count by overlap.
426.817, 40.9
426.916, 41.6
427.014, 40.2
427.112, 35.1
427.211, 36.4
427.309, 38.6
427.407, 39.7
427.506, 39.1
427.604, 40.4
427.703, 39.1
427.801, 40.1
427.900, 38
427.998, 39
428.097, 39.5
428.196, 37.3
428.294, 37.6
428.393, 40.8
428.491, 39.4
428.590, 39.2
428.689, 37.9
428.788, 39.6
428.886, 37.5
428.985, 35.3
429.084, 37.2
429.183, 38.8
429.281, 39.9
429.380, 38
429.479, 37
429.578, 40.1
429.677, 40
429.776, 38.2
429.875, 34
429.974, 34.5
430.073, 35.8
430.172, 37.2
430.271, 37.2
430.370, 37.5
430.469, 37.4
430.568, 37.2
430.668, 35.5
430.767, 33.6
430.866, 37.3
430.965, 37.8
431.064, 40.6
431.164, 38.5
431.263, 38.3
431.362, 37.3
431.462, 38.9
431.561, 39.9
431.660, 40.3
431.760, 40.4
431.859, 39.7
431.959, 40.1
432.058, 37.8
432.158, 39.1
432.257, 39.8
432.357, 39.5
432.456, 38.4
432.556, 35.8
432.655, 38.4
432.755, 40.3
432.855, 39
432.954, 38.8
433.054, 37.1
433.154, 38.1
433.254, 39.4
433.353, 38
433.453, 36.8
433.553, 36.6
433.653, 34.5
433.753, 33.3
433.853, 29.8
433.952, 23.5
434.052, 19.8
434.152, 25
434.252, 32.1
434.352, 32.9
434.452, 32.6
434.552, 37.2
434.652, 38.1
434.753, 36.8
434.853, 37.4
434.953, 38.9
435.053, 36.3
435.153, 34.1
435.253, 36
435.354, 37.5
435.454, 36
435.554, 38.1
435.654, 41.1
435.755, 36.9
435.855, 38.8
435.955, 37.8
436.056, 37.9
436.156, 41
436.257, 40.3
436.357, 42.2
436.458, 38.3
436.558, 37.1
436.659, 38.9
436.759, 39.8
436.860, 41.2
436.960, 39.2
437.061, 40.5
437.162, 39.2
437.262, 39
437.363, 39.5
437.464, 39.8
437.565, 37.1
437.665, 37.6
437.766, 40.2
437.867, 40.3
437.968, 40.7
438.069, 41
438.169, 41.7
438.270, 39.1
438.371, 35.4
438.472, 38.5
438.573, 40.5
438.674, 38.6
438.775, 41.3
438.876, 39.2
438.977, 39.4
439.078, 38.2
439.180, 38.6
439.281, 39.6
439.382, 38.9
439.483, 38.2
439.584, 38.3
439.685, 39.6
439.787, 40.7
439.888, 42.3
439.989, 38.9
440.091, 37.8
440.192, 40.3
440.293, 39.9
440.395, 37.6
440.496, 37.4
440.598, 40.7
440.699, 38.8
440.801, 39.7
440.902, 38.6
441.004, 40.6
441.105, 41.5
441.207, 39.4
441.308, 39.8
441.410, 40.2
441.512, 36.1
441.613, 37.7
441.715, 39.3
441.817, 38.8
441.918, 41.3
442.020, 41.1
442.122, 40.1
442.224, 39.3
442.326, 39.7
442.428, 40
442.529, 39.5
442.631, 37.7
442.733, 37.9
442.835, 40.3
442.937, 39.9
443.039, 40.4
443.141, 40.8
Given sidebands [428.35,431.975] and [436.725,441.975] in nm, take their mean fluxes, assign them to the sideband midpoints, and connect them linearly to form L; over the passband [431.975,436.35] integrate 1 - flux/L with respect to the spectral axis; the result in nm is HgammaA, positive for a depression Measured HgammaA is 0.26 nm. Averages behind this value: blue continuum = 38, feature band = 36.3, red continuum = 39.4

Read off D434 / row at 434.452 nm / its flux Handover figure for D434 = 32.6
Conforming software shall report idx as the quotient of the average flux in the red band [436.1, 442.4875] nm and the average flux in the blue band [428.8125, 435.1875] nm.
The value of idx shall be 1.1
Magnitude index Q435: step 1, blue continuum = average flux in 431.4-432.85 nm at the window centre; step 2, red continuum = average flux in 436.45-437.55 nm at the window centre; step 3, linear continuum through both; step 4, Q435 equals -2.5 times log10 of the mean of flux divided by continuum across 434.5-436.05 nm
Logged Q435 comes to 0.05 mag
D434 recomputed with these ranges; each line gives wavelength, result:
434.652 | 38.1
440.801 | 39.7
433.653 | 34.5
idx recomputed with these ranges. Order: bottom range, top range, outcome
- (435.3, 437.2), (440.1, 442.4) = 1.01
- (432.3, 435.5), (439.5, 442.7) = 1.12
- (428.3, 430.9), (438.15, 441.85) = 1.04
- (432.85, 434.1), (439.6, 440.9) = 1.16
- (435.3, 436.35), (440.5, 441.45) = 1.03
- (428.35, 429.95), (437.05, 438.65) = 1.03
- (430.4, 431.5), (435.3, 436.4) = 1.04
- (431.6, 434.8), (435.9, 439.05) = 1.10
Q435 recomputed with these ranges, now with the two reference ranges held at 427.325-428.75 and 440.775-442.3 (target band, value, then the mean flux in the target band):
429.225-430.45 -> 0.05 mag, 37.5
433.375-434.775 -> 0.22 mag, 32.1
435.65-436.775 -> 0.01 mag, 39.1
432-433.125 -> 0.02 mag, 38.6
